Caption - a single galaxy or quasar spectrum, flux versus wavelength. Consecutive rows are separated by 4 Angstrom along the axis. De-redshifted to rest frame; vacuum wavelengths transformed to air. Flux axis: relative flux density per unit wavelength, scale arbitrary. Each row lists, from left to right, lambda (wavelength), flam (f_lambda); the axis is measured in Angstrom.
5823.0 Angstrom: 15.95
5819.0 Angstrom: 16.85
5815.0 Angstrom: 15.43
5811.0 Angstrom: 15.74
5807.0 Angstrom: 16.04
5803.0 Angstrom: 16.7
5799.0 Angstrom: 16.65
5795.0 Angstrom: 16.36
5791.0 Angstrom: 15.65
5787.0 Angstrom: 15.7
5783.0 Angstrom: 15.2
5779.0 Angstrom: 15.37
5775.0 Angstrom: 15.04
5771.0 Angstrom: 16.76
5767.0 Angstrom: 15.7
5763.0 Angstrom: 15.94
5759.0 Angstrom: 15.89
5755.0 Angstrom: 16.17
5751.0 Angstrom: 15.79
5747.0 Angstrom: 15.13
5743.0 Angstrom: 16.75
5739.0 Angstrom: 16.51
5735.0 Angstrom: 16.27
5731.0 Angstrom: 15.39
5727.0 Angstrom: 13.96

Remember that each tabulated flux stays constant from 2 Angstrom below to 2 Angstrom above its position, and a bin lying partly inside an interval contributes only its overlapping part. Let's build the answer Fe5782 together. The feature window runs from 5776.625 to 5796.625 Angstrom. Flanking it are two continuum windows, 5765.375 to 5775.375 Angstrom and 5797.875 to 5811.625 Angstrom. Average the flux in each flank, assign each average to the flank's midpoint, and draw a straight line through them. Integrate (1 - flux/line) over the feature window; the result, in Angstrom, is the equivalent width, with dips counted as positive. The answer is 0.6 Angstrom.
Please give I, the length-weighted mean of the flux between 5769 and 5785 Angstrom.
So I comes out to 15.6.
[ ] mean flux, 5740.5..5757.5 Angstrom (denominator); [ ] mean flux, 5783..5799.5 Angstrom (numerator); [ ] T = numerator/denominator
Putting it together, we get 1.00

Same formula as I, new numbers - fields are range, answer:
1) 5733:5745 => 16.5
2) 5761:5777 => 15.9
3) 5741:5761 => 15.9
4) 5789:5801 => 16.2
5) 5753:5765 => 16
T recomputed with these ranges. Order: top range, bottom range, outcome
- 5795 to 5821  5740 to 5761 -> 1.02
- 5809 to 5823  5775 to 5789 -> 1.04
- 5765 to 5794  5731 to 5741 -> 0.97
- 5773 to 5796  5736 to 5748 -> 0.96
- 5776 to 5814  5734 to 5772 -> 0.99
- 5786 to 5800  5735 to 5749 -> 1.00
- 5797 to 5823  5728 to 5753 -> 1.02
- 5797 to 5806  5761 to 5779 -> 1.05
